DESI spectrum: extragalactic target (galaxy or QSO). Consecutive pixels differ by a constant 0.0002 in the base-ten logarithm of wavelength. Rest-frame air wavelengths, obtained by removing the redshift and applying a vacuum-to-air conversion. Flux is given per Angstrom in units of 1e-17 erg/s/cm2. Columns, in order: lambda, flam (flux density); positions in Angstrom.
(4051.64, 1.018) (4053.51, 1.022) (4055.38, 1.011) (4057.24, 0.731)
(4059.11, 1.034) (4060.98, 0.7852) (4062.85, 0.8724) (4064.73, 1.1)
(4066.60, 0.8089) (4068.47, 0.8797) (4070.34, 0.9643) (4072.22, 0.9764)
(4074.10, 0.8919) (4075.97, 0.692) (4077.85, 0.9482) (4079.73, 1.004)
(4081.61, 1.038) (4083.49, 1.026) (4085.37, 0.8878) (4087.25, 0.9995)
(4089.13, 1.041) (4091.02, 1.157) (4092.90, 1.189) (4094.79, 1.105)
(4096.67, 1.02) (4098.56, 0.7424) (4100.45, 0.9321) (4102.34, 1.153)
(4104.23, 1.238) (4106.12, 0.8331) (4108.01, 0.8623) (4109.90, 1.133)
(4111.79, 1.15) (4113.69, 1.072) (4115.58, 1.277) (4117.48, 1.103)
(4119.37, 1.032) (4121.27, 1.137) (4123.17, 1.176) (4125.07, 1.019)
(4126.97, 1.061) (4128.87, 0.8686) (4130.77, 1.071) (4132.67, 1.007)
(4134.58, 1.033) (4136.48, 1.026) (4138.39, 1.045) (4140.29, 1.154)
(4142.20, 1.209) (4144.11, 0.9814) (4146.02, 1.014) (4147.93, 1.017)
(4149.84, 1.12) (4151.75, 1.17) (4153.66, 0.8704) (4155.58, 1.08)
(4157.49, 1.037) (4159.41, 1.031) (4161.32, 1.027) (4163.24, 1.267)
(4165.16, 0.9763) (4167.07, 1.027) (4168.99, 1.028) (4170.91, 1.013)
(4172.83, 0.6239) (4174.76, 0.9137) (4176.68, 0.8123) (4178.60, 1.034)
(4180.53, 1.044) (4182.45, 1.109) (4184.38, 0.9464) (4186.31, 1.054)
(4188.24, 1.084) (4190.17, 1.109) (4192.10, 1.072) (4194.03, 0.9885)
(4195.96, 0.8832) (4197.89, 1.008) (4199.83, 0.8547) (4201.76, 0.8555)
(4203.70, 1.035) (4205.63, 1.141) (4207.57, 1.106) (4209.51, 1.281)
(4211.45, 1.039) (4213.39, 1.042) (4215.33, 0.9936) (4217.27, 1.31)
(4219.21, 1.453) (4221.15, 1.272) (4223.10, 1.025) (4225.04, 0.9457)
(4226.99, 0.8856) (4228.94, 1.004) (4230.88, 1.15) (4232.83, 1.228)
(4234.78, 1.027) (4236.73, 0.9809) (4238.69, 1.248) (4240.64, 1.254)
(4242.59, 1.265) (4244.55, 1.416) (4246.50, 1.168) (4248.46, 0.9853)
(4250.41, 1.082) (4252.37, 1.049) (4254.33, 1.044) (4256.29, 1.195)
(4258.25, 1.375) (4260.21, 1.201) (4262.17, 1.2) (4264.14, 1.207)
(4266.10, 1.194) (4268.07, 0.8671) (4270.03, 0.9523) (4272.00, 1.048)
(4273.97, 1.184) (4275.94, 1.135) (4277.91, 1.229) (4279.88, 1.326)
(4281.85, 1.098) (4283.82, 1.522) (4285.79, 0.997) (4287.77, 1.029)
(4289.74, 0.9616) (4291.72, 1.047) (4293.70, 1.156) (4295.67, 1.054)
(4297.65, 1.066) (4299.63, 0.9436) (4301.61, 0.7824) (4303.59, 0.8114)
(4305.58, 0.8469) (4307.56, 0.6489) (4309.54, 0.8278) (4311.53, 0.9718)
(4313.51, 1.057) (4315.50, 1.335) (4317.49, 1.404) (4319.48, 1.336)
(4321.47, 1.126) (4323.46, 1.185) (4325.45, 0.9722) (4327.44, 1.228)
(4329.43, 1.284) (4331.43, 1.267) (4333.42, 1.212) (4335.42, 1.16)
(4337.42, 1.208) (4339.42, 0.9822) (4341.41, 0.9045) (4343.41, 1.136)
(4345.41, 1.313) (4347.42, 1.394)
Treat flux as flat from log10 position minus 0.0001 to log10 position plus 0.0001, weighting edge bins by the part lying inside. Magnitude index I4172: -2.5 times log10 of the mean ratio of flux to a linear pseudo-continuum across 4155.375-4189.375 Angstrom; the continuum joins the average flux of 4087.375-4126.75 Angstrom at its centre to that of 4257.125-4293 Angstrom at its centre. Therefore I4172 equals 0.09 mag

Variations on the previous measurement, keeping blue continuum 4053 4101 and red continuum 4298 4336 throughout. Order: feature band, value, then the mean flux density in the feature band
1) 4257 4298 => -0.083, 1.14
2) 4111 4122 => -0.158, 1.13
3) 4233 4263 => -0.126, 1.17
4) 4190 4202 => 0.054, 0.965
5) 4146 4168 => -0.064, 1.06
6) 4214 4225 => -0.156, 1.18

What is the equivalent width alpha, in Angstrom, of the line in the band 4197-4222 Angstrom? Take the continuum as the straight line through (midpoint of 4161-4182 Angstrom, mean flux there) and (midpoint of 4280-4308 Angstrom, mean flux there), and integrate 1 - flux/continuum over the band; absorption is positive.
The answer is -2.91 Angstrom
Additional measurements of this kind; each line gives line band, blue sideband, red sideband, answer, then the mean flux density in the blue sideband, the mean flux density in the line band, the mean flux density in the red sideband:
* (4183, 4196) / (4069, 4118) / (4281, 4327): 0.0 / 1.02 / 1.03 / 1.05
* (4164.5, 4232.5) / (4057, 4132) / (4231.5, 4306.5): 2.1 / 1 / 1.03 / 1.11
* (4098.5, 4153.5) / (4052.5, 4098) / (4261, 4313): -4.2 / 0.964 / 1.06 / 1.04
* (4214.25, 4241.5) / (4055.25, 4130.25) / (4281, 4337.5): -1.9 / 0.999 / 1.13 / 1.09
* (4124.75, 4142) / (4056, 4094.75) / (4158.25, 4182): -1.2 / 0.956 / 1.04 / 0.986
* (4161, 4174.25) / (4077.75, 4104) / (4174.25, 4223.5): 0.7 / 1.03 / 0.99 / 1.06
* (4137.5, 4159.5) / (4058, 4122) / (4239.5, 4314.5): -0.7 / 1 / 1.06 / 1.08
